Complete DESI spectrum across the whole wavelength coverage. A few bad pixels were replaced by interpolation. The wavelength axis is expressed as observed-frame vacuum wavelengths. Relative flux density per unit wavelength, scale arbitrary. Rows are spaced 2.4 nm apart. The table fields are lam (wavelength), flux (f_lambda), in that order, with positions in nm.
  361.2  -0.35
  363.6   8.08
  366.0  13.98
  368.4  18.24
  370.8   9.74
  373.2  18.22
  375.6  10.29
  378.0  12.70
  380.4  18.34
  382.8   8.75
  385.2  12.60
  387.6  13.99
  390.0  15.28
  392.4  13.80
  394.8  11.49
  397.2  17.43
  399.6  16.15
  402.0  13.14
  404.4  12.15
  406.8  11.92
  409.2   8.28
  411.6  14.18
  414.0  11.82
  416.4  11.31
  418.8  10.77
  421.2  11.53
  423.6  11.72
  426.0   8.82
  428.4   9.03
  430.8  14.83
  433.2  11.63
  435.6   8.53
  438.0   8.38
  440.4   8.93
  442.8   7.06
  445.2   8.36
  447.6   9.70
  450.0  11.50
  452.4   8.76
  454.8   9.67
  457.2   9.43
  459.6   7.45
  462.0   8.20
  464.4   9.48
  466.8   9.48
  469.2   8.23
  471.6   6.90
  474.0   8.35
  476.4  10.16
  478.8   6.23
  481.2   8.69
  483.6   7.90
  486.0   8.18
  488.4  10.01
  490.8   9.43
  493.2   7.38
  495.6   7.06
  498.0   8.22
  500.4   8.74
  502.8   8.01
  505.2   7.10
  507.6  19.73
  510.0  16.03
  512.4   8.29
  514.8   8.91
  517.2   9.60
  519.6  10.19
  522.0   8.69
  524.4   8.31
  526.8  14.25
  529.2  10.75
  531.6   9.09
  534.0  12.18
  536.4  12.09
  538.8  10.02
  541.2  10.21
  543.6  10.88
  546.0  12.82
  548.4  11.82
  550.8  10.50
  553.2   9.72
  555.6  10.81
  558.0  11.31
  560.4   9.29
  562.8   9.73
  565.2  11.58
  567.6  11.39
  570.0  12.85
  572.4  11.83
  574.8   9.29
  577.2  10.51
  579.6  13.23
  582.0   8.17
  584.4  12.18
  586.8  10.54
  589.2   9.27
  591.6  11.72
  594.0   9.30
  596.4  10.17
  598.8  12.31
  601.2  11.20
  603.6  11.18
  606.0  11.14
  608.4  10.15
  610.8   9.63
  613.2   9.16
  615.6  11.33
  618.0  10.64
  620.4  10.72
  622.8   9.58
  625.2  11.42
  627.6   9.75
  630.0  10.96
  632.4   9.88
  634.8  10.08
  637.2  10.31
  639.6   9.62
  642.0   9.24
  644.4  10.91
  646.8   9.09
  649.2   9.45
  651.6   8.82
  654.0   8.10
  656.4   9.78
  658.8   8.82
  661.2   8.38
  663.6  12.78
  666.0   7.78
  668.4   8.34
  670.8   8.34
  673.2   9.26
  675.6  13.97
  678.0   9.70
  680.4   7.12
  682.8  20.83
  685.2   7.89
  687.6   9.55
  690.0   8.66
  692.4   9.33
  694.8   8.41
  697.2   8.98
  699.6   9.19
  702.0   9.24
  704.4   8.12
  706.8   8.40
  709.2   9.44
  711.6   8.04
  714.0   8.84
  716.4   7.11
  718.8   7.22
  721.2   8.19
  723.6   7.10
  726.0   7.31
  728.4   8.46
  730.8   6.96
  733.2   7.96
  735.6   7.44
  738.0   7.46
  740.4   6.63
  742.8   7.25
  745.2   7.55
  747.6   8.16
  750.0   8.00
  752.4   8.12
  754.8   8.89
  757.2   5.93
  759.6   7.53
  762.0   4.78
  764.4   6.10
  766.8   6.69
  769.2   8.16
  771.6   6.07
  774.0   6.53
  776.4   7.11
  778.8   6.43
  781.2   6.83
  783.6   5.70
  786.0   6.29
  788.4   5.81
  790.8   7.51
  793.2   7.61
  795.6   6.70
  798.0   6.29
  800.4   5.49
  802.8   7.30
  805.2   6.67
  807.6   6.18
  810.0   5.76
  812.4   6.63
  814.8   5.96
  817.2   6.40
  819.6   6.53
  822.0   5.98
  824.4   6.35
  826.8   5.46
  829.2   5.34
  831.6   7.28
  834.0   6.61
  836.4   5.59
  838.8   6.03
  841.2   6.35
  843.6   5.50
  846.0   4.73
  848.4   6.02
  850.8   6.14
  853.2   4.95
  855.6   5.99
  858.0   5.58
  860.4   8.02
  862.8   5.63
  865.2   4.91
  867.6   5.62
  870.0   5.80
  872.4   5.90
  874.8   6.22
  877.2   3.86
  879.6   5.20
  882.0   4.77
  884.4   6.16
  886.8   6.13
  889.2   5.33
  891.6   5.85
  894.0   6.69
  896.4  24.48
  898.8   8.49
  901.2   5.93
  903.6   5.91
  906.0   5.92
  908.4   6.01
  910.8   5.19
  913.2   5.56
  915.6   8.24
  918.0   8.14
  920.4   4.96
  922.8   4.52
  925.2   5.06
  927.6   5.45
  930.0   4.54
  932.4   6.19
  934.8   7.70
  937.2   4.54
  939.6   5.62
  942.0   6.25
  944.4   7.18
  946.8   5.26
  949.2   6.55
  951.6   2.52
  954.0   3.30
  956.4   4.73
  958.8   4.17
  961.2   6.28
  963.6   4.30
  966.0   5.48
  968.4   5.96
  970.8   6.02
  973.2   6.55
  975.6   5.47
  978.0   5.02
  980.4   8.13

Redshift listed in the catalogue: 0.364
